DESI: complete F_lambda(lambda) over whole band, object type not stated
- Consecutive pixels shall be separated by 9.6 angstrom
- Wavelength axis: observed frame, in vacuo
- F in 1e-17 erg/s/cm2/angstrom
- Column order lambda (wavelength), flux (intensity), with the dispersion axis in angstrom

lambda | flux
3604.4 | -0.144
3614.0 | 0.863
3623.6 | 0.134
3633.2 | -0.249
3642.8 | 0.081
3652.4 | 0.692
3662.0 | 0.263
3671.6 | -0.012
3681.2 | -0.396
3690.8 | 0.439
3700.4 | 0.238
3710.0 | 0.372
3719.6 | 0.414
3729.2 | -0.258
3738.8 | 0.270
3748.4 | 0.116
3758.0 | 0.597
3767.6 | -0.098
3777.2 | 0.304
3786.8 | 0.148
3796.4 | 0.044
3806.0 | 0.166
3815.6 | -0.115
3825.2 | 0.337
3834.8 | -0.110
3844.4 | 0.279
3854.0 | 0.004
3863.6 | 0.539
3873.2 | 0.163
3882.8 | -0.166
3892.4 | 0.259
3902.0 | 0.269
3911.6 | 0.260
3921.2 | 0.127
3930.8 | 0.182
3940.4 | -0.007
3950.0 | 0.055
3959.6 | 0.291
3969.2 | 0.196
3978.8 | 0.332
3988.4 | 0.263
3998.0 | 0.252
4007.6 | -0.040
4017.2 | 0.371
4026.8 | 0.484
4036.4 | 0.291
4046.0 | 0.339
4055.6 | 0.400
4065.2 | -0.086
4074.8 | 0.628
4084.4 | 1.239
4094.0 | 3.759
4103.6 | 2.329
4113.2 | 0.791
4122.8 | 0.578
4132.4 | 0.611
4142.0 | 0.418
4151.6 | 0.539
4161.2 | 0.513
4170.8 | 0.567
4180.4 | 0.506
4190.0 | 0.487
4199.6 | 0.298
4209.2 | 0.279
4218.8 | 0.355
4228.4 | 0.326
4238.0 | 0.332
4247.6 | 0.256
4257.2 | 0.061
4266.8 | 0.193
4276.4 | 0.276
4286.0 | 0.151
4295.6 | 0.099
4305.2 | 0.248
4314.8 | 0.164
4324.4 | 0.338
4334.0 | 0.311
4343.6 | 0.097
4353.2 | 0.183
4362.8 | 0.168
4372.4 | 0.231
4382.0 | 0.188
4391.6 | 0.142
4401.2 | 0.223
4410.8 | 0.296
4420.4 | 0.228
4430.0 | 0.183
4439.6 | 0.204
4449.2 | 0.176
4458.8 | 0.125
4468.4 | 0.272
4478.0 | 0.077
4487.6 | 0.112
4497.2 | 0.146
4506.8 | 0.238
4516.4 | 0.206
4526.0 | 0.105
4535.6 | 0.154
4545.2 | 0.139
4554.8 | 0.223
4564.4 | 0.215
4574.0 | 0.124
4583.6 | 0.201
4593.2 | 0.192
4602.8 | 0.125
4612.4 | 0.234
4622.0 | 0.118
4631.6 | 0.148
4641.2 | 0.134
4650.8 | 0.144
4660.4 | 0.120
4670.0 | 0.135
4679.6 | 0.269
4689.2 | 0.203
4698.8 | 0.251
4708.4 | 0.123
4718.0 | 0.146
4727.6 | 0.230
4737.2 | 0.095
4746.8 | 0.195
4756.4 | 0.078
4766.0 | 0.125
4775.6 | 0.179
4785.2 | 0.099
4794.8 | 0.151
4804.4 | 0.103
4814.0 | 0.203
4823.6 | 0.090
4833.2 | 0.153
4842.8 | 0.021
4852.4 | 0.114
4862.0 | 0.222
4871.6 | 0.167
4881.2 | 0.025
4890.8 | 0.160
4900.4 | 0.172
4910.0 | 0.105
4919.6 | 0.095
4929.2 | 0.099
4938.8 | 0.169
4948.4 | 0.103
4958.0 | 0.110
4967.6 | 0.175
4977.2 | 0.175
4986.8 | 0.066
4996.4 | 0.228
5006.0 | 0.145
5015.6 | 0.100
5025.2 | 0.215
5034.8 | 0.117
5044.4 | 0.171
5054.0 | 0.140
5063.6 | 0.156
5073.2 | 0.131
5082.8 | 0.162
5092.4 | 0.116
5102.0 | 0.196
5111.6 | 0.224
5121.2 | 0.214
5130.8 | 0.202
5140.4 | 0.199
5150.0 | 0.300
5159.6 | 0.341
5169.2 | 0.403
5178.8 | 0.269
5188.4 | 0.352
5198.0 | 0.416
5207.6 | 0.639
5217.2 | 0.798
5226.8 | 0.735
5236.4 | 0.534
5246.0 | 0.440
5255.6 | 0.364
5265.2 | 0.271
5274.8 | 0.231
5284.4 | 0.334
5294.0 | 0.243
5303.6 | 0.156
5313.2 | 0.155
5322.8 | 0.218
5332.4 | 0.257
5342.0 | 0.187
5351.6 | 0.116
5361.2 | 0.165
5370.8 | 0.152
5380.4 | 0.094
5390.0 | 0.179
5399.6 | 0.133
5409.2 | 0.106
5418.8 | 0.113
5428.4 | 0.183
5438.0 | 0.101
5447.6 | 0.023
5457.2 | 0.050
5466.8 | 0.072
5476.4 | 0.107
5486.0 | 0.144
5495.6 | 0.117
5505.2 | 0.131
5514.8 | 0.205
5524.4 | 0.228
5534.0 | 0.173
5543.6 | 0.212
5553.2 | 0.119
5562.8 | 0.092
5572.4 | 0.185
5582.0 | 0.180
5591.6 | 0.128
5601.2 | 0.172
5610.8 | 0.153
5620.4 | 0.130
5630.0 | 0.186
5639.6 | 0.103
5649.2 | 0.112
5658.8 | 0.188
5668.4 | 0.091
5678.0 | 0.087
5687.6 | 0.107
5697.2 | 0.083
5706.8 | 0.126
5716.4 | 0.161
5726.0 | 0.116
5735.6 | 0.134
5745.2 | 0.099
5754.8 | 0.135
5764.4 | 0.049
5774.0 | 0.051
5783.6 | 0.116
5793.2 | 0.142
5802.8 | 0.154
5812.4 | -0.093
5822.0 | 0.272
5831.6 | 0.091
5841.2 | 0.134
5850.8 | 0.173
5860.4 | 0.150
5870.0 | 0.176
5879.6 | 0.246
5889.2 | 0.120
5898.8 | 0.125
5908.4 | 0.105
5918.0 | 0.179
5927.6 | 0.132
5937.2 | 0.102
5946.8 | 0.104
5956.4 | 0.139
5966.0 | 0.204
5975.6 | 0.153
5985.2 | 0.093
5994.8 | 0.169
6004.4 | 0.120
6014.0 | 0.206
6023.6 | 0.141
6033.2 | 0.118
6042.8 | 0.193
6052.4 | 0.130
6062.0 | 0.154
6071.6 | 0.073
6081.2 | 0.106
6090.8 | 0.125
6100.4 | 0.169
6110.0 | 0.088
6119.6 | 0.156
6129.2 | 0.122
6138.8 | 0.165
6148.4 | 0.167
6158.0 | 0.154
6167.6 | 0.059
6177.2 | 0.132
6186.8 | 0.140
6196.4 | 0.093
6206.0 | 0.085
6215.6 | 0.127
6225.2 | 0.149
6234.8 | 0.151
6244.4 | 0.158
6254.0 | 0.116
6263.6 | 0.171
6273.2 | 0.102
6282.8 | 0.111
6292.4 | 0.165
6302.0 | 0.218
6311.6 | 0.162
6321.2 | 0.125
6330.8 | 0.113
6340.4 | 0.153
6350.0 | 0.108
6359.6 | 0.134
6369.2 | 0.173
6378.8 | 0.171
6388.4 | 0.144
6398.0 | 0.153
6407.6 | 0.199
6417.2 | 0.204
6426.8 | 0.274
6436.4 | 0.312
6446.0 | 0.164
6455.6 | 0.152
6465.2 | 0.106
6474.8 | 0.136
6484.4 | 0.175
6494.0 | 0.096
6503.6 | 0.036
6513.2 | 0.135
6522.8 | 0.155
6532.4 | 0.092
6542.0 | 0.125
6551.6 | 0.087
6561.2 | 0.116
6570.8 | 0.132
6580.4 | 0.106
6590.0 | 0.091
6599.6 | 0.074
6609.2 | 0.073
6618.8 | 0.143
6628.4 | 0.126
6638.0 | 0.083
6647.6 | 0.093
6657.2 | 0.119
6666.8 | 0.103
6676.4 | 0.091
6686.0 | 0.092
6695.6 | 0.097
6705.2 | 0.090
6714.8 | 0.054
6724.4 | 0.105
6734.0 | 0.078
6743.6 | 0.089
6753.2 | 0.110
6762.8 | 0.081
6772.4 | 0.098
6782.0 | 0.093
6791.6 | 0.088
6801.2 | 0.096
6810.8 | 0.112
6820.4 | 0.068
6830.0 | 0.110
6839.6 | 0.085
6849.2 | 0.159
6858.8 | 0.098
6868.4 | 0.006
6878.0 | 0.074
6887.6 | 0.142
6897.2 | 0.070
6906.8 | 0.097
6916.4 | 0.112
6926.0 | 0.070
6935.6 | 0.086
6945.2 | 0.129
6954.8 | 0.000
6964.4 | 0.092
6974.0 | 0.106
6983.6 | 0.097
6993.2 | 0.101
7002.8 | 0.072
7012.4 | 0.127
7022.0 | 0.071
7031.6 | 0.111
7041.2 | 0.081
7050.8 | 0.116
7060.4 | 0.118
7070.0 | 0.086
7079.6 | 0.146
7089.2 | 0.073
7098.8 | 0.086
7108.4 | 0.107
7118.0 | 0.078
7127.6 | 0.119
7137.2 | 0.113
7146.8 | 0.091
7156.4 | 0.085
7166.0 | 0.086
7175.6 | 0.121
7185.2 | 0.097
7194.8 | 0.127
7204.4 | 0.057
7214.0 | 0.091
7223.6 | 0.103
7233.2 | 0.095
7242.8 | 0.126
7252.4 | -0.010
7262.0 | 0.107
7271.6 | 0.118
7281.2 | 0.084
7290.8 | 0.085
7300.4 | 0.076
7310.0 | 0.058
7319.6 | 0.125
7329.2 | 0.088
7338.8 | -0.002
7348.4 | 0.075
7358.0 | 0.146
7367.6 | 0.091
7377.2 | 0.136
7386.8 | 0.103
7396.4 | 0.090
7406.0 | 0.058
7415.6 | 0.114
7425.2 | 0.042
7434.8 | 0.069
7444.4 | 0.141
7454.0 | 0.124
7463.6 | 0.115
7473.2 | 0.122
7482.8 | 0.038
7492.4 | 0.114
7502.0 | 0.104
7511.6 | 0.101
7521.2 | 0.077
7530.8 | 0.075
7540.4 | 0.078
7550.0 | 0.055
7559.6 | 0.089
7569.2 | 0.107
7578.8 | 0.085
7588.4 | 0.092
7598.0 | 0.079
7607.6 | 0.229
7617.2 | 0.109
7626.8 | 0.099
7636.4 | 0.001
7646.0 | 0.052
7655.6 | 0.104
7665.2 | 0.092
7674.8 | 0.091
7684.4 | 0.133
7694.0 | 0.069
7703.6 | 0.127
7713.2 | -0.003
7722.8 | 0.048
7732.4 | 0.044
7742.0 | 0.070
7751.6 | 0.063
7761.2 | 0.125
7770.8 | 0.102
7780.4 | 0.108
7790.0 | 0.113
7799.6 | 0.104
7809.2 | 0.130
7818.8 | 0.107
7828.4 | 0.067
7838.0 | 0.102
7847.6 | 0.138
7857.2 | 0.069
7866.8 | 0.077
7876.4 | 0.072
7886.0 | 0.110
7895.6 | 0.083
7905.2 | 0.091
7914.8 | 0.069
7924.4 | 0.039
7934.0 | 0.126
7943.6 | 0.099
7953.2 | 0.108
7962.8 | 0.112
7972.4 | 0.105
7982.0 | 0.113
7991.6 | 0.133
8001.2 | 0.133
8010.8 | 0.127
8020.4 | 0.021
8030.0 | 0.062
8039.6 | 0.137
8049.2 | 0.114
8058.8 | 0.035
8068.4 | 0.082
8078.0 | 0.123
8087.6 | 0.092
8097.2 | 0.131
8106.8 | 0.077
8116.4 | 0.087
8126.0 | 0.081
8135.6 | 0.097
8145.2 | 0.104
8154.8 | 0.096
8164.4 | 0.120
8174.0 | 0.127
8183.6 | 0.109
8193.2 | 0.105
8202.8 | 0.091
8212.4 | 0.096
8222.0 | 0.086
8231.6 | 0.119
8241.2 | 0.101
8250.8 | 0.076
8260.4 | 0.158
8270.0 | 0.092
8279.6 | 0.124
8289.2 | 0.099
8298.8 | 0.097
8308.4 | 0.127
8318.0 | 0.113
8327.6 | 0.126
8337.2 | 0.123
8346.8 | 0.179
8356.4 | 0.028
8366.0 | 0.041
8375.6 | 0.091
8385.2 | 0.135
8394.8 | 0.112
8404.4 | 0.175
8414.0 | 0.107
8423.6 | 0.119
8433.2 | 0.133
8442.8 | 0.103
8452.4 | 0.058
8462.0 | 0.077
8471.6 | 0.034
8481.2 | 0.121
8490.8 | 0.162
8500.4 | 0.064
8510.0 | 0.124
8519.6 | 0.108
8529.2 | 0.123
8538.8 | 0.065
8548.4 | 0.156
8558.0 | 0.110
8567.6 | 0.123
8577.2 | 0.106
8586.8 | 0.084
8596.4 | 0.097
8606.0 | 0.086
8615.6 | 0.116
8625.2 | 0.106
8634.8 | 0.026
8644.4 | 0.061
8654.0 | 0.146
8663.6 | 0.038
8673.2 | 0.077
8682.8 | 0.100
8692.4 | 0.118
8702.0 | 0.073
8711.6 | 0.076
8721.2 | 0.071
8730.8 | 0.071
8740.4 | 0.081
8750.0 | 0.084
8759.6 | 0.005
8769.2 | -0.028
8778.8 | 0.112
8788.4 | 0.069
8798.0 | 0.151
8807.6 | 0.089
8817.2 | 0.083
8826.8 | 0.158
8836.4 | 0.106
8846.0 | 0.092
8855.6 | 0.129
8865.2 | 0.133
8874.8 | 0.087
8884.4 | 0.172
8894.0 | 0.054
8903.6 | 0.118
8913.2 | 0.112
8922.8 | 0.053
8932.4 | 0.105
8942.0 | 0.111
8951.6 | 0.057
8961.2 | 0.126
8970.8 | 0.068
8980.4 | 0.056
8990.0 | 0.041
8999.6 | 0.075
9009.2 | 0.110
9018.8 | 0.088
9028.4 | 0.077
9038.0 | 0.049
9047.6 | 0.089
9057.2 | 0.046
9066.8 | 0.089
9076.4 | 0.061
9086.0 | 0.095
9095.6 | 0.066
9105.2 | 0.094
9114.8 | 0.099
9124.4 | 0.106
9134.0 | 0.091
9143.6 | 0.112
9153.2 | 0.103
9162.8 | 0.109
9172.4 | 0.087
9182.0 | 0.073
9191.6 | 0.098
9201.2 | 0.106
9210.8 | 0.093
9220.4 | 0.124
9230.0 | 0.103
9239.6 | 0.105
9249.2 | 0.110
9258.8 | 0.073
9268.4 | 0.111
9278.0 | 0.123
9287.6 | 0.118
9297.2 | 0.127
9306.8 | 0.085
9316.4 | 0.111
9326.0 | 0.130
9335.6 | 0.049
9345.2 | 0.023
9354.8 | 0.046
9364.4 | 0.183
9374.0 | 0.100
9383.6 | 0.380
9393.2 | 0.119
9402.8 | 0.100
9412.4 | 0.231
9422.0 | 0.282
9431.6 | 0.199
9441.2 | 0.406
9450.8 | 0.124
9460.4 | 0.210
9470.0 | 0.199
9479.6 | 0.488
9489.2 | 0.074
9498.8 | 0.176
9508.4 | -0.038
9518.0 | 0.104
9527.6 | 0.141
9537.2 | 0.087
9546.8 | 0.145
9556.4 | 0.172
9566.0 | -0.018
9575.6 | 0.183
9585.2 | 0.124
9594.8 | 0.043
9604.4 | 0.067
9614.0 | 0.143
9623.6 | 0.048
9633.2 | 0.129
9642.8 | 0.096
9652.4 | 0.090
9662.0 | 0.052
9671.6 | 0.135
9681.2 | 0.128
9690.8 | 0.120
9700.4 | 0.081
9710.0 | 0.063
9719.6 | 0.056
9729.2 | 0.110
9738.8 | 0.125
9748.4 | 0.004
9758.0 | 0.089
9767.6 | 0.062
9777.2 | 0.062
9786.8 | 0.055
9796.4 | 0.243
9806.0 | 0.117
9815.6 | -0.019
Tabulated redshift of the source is 2.368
